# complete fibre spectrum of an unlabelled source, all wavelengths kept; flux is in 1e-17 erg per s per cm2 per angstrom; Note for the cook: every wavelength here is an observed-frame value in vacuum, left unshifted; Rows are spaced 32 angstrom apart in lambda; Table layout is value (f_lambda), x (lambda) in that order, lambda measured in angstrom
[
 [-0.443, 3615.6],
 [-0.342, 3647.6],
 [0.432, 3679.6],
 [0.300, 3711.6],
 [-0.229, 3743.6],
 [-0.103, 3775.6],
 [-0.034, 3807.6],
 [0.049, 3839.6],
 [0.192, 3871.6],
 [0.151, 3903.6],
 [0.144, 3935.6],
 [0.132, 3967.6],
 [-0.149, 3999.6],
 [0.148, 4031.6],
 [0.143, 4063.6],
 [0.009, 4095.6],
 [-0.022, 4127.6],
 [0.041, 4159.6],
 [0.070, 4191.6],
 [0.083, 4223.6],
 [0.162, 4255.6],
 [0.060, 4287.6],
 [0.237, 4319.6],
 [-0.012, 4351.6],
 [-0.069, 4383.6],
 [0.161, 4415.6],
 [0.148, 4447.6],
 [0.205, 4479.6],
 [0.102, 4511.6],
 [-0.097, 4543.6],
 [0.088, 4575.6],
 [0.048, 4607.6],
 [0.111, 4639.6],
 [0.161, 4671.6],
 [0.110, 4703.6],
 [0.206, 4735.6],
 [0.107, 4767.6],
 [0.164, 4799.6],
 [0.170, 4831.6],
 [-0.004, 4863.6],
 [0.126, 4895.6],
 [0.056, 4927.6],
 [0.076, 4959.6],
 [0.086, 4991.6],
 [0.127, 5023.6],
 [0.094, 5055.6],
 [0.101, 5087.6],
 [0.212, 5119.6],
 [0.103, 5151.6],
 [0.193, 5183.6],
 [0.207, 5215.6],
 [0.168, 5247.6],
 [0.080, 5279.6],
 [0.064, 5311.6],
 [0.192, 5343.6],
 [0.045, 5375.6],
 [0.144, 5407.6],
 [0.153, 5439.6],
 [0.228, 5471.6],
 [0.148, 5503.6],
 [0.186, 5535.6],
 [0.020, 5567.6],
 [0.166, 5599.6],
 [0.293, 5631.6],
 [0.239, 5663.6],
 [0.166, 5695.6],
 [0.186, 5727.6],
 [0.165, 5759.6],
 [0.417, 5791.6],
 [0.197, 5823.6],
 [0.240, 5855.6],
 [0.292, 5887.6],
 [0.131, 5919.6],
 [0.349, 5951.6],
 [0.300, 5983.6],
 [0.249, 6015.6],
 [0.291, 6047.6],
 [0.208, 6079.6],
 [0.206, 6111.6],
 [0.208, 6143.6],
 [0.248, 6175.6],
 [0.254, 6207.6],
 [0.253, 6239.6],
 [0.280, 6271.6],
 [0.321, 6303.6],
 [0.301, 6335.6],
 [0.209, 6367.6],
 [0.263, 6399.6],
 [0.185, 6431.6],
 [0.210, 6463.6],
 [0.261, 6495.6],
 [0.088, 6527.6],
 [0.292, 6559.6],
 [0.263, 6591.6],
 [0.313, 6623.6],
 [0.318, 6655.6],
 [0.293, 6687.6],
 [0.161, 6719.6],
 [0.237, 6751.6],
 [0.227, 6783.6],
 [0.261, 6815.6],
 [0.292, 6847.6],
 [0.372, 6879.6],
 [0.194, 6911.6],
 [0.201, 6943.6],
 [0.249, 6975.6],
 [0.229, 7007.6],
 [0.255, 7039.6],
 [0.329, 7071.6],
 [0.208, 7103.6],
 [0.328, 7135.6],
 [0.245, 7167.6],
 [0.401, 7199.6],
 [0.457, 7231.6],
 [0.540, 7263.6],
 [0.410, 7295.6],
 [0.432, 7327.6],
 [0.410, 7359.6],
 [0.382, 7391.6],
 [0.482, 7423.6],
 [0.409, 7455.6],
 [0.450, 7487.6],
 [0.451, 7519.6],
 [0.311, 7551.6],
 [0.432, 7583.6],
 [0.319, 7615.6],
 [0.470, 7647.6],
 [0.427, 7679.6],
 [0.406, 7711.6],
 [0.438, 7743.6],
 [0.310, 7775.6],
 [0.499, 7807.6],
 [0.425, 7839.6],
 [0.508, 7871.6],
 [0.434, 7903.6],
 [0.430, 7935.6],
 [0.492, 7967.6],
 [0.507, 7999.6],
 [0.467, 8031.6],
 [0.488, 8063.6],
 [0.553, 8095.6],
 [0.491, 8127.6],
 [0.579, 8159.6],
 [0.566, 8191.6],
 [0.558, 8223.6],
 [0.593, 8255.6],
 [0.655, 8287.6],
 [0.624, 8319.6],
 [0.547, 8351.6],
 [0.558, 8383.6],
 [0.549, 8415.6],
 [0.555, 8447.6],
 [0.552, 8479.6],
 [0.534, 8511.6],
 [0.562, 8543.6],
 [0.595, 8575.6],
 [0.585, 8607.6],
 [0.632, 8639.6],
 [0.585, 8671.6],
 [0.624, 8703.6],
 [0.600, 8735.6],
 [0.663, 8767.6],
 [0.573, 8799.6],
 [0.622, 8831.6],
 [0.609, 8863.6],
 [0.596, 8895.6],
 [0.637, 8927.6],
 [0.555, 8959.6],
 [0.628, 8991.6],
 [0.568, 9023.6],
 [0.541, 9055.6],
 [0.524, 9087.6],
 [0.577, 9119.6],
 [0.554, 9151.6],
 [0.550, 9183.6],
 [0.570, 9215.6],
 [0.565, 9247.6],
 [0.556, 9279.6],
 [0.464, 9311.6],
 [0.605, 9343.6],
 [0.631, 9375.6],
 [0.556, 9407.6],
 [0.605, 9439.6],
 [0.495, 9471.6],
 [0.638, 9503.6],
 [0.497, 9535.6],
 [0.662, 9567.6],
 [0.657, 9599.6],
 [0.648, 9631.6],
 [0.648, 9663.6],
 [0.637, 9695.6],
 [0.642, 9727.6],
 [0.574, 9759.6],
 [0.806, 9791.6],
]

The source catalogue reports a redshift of 0.806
